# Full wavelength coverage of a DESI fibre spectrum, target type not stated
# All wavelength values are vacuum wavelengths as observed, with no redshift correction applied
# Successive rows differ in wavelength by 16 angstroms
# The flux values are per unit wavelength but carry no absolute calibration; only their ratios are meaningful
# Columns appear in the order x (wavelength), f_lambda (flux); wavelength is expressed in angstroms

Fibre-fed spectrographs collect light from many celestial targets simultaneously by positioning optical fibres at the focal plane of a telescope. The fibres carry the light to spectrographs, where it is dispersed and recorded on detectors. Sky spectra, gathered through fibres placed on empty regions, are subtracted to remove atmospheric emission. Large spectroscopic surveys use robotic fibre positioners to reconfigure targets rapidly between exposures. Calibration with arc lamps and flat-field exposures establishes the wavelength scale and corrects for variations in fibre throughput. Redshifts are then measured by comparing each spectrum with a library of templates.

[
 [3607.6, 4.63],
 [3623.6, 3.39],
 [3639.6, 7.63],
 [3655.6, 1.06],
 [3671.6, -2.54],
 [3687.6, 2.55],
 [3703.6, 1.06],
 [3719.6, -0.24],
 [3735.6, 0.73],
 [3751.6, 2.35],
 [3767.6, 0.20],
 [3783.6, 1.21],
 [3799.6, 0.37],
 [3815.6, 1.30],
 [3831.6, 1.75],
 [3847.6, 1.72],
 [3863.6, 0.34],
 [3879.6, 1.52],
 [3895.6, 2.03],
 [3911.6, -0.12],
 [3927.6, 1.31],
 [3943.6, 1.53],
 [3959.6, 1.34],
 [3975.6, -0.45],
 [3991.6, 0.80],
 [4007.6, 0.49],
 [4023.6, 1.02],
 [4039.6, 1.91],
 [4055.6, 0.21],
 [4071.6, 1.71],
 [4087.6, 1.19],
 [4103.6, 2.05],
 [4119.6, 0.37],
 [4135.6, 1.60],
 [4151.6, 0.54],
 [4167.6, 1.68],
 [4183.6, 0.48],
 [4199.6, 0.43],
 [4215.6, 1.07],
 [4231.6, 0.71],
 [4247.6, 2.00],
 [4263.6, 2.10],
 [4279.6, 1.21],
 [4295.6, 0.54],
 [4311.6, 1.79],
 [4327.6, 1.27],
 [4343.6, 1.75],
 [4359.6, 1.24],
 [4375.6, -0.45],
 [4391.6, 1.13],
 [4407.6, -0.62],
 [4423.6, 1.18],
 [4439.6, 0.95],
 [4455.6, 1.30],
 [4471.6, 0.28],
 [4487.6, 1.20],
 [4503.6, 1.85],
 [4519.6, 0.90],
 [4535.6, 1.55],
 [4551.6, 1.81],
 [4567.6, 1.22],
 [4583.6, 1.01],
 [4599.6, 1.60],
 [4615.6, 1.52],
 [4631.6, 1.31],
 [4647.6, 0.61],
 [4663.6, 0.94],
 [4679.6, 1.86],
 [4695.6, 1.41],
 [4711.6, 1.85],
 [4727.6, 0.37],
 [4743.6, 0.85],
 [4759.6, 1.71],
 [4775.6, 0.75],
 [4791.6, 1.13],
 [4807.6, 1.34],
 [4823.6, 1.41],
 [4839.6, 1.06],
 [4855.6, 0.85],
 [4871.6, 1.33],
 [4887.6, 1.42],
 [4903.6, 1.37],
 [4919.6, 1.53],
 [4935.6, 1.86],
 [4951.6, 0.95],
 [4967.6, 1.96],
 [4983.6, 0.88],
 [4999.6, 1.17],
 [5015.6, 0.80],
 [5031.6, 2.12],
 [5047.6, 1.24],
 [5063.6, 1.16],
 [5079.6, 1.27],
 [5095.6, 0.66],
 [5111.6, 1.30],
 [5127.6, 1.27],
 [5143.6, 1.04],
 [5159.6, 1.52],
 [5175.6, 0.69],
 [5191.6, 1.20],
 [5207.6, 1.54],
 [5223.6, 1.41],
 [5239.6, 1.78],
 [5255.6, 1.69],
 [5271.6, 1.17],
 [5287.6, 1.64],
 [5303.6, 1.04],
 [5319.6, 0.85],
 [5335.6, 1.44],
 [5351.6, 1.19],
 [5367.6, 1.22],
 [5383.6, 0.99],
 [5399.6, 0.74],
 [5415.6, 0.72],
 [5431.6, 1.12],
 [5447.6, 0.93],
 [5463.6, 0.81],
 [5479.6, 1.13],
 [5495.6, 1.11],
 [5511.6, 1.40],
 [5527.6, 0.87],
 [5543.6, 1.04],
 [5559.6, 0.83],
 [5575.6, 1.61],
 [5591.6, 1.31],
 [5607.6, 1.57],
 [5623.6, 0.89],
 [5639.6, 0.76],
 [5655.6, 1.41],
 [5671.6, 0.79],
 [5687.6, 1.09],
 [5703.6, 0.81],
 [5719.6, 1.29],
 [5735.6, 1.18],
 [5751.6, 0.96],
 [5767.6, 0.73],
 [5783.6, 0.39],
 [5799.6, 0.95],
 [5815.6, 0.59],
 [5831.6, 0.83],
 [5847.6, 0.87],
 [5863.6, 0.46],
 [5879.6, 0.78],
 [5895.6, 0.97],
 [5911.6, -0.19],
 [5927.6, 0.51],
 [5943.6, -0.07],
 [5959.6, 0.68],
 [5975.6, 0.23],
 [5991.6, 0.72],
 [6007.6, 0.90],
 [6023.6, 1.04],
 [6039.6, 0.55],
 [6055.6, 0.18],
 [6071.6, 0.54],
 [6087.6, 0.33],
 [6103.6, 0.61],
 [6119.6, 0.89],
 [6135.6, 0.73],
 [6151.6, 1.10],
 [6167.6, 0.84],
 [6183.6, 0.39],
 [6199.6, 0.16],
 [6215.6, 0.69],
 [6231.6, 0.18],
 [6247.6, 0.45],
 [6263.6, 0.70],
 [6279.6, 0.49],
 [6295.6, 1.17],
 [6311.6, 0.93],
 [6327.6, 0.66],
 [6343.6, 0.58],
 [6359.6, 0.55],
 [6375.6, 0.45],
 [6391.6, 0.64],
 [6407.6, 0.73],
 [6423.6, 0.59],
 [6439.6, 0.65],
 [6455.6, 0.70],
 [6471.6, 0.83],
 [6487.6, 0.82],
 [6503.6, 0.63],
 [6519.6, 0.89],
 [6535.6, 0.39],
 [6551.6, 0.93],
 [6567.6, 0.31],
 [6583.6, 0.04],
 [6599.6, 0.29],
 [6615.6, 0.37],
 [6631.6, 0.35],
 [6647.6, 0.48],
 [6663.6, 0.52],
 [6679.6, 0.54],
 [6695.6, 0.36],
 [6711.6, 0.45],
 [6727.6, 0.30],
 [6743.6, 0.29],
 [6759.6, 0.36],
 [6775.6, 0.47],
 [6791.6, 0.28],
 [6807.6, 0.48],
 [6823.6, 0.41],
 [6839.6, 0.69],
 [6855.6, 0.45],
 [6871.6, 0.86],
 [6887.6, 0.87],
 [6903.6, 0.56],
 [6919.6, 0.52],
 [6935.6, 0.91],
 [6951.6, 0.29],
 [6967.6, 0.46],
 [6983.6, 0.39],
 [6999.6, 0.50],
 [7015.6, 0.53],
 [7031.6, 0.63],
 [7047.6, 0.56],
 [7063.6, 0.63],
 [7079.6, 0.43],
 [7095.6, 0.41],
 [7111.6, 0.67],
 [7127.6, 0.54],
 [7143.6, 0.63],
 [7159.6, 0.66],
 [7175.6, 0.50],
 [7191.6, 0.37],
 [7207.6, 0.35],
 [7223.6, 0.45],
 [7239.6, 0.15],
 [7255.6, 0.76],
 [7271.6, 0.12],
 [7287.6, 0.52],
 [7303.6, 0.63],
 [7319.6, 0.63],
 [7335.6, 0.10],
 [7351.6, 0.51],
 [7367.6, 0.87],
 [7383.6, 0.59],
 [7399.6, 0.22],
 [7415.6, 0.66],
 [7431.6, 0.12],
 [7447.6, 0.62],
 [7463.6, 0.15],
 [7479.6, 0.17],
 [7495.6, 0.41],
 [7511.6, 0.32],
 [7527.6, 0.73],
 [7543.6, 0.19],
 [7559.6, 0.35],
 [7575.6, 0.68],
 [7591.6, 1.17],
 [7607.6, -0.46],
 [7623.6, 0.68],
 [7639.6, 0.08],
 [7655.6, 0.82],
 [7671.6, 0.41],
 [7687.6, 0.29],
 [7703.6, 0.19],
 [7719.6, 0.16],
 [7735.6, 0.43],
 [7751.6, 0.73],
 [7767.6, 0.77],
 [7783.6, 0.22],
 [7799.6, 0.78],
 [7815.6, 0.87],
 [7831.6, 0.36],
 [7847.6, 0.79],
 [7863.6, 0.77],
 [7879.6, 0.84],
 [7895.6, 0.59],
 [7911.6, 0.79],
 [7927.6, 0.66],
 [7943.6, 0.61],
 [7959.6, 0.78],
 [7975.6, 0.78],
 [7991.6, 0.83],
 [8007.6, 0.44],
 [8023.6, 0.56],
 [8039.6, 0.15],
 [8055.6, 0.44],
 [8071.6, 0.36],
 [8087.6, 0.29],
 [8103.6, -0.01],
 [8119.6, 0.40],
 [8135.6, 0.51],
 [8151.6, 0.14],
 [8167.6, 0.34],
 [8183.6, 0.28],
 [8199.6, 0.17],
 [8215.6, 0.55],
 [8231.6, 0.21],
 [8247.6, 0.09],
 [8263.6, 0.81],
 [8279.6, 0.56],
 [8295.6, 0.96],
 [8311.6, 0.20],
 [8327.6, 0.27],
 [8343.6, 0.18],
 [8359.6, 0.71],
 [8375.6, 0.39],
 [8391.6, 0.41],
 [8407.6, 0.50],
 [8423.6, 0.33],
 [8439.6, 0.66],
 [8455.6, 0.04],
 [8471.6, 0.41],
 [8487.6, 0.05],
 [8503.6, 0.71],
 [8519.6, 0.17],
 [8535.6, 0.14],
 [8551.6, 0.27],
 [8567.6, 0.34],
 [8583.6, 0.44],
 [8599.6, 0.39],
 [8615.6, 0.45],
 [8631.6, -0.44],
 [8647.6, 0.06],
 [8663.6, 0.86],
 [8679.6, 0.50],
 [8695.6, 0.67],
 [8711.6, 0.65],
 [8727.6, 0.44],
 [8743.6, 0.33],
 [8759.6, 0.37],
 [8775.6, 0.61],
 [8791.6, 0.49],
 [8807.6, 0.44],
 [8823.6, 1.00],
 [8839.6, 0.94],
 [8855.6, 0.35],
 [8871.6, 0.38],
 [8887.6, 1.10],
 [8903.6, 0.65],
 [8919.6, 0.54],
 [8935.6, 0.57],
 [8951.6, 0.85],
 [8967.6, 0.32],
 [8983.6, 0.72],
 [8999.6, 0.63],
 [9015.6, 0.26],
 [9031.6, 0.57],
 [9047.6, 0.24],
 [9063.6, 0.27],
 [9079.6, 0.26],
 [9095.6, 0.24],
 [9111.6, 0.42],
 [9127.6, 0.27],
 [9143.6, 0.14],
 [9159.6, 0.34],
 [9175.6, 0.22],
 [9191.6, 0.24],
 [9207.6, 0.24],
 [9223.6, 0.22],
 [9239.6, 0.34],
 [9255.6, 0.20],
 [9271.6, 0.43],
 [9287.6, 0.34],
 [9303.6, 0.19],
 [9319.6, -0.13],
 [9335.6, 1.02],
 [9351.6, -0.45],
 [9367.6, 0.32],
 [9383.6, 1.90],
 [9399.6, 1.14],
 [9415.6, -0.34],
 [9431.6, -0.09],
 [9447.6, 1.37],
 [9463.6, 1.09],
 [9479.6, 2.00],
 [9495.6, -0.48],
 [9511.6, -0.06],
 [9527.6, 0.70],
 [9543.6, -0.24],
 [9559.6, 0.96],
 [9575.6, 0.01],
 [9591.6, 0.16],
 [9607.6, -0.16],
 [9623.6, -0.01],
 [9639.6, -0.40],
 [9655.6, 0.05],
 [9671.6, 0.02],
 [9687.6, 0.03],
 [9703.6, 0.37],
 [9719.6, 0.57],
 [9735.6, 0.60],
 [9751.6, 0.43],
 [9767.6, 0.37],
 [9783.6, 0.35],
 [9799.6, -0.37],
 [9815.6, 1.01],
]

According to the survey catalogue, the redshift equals 0.496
